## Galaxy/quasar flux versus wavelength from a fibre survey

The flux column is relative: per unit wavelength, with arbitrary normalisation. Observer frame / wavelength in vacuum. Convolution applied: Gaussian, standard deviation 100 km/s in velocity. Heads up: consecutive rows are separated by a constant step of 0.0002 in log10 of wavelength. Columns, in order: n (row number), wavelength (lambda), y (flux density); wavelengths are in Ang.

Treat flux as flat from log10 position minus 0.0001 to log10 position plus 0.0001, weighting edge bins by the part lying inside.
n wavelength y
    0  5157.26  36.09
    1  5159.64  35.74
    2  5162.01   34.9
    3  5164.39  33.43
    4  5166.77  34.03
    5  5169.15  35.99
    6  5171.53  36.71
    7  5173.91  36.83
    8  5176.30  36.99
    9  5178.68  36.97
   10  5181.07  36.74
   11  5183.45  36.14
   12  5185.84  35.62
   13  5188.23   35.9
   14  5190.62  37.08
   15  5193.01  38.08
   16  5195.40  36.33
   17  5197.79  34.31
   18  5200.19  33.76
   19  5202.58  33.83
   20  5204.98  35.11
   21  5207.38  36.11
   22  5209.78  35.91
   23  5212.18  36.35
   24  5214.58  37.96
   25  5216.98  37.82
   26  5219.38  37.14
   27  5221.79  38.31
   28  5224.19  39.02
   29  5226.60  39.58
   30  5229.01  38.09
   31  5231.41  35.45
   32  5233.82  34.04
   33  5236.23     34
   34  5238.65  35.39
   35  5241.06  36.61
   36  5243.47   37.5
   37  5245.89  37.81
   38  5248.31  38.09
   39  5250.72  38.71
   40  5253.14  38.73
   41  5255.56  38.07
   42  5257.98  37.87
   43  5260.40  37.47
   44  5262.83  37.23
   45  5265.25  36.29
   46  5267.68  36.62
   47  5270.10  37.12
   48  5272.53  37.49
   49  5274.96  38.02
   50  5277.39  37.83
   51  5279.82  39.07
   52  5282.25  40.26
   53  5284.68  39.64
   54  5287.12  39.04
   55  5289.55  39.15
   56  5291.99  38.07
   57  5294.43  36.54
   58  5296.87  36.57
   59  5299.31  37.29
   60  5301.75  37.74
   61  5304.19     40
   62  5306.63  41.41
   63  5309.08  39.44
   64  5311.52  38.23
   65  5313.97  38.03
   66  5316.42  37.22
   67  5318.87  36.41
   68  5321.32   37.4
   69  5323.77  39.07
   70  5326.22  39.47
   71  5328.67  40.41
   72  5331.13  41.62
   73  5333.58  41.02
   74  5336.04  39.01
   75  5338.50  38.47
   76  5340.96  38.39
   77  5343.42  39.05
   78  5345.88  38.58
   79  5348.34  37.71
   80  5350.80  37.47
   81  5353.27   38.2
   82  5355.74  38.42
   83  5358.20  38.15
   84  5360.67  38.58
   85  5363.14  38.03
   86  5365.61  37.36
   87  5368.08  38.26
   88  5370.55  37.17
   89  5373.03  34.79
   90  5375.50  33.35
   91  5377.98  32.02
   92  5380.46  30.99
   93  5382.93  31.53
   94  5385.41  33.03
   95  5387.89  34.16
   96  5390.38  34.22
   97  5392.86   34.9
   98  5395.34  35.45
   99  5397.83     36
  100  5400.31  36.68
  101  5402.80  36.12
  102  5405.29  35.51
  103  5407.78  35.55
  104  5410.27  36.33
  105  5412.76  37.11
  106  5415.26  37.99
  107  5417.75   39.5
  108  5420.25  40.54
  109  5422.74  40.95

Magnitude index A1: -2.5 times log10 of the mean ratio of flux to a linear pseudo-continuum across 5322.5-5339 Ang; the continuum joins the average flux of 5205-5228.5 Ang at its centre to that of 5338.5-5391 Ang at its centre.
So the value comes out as -0.10 mag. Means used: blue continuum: 37.5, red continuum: 36.2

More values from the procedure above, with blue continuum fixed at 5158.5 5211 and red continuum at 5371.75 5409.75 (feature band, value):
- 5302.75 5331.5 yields -0.12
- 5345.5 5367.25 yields -0.10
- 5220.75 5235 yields -0.06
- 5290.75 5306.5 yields -0.09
